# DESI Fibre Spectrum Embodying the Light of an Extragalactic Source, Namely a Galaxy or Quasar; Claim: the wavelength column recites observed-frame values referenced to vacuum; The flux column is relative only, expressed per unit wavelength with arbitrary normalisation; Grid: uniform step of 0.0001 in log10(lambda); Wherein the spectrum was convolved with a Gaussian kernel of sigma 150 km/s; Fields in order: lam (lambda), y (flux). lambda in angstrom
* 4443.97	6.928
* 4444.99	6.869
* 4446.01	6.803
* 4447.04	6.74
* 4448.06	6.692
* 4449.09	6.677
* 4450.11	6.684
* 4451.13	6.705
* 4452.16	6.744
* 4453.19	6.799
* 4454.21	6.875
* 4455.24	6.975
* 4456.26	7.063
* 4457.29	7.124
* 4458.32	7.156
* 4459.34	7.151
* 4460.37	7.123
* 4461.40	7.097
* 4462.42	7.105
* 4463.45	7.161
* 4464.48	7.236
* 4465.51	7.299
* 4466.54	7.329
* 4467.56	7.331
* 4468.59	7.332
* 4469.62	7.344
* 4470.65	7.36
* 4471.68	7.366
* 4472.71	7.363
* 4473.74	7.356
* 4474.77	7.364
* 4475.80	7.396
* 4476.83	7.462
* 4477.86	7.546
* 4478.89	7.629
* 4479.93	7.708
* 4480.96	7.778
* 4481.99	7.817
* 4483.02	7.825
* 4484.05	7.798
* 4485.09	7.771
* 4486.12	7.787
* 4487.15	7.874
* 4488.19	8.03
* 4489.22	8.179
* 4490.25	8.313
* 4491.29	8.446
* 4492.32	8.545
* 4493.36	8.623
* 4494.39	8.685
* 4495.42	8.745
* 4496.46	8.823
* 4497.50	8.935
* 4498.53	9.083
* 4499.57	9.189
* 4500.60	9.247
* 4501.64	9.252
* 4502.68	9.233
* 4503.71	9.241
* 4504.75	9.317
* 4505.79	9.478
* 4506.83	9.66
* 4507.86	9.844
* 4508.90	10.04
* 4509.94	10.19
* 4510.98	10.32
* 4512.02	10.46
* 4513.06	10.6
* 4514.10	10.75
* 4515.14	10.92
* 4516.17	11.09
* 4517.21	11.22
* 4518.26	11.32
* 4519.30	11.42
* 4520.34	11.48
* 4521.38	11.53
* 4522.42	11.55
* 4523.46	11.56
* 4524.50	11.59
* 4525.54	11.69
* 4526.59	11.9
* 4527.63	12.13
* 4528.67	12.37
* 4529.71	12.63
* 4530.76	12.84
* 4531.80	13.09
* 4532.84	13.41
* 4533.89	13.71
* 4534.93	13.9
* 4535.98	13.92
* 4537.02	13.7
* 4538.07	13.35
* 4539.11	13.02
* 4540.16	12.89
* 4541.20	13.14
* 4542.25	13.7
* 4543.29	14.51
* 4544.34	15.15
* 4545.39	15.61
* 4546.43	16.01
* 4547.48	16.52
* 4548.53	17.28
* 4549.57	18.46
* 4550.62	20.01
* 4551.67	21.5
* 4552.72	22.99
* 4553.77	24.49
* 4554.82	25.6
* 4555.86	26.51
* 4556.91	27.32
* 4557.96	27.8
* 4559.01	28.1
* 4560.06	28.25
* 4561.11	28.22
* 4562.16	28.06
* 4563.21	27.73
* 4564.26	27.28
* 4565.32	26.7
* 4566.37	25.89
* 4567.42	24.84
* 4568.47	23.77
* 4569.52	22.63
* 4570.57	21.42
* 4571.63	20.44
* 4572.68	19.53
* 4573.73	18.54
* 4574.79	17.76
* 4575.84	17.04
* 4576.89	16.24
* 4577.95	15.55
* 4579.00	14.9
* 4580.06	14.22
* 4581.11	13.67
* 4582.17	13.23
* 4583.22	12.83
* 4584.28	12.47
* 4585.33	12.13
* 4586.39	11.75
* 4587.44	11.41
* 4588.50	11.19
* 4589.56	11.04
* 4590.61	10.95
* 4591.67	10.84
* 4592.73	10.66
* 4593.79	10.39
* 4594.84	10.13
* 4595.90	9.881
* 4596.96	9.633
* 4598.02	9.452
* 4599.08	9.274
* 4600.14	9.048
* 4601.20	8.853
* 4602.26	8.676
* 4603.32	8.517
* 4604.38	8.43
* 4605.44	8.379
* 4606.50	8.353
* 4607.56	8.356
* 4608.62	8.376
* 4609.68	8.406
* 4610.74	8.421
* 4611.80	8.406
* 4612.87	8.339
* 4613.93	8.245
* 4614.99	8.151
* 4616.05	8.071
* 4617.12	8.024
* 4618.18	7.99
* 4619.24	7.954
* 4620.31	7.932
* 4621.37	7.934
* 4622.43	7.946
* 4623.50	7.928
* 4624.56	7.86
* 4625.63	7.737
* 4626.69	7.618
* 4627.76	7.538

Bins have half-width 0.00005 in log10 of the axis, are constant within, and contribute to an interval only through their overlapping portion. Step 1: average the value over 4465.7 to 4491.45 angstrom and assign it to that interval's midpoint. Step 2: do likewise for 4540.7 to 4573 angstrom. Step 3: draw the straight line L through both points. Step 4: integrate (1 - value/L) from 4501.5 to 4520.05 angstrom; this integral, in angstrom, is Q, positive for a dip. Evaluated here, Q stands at 4.6 angstrom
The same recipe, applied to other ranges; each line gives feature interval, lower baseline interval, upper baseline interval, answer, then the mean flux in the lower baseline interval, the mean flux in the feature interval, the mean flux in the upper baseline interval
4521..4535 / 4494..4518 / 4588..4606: -3.76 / 9.77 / 12.4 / 9.72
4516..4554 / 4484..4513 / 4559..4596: -3.03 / 9.01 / 14.2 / 17.7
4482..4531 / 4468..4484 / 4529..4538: 3.33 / 7.52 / 9.91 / 13.4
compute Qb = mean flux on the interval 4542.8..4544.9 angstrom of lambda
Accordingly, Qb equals 14.8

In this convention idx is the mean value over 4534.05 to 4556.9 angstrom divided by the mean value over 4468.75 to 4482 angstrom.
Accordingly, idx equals 2.33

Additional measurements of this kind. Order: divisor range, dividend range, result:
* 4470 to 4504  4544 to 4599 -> 2.24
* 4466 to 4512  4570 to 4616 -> 1.39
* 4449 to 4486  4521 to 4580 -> 2.52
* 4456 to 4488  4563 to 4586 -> 2.54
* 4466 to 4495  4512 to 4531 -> 1.49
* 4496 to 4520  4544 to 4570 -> 2.35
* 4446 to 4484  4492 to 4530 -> 1.43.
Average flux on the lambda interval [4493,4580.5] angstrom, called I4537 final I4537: 15.7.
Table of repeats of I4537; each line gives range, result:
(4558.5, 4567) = 27.5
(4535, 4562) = 19.6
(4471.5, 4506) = 8.27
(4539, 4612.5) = 16.2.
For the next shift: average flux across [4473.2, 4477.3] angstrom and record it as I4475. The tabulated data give 7.4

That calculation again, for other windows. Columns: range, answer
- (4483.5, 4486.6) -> 7.78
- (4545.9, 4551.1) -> 17.7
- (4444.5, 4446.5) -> 6.85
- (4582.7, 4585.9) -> 12.5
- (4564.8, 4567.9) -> 25.8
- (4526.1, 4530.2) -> 12.3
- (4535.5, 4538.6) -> 13.7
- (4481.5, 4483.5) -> 7.83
